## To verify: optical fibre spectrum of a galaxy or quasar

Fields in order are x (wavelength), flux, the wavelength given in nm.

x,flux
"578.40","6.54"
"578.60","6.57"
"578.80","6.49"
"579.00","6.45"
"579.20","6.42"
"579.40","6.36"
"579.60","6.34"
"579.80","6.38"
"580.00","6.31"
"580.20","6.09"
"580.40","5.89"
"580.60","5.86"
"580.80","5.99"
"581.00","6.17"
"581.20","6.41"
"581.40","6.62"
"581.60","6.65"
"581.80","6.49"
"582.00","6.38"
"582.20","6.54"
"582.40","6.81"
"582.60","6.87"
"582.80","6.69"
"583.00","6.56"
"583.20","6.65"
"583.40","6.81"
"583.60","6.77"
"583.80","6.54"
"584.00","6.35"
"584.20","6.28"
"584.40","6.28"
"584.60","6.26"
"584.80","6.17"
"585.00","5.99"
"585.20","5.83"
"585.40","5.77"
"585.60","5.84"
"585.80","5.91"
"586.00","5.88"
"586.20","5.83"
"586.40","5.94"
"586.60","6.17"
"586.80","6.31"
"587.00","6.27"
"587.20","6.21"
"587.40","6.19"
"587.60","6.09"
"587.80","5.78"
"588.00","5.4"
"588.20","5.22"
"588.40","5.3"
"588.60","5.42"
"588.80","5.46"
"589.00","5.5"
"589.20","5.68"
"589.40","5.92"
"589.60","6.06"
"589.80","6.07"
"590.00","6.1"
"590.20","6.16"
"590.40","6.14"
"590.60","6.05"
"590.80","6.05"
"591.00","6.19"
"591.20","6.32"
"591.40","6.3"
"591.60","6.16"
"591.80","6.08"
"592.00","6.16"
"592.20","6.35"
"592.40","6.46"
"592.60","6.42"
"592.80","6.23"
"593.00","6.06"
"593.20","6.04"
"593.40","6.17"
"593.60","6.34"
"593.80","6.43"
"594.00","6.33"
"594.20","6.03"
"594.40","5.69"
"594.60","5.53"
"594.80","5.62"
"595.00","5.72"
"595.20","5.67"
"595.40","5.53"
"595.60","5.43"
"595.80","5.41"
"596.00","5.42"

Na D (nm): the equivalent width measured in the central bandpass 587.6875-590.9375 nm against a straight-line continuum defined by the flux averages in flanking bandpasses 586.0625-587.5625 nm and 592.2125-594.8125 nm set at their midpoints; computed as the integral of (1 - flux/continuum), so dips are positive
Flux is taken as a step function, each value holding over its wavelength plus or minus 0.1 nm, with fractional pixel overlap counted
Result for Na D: 0.19 nm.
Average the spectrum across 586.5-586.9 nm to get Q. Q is 6.24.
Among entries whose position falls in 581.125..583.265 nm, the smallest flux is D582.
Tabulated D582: 6.38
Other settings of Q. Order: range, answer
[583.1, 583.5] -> 6.73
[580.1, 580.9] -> 5.96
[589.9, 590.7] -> 6.11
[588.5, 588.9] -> 5.44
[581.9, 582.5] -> 6.58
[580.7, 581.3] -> 6.19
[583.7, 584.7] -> 6.34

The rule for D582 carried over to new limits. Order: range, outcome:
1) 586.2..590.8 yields 5.22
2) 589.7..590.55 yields 6.07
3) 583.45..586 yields 5.77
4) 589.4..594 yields 6.04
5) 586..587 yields 5.83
